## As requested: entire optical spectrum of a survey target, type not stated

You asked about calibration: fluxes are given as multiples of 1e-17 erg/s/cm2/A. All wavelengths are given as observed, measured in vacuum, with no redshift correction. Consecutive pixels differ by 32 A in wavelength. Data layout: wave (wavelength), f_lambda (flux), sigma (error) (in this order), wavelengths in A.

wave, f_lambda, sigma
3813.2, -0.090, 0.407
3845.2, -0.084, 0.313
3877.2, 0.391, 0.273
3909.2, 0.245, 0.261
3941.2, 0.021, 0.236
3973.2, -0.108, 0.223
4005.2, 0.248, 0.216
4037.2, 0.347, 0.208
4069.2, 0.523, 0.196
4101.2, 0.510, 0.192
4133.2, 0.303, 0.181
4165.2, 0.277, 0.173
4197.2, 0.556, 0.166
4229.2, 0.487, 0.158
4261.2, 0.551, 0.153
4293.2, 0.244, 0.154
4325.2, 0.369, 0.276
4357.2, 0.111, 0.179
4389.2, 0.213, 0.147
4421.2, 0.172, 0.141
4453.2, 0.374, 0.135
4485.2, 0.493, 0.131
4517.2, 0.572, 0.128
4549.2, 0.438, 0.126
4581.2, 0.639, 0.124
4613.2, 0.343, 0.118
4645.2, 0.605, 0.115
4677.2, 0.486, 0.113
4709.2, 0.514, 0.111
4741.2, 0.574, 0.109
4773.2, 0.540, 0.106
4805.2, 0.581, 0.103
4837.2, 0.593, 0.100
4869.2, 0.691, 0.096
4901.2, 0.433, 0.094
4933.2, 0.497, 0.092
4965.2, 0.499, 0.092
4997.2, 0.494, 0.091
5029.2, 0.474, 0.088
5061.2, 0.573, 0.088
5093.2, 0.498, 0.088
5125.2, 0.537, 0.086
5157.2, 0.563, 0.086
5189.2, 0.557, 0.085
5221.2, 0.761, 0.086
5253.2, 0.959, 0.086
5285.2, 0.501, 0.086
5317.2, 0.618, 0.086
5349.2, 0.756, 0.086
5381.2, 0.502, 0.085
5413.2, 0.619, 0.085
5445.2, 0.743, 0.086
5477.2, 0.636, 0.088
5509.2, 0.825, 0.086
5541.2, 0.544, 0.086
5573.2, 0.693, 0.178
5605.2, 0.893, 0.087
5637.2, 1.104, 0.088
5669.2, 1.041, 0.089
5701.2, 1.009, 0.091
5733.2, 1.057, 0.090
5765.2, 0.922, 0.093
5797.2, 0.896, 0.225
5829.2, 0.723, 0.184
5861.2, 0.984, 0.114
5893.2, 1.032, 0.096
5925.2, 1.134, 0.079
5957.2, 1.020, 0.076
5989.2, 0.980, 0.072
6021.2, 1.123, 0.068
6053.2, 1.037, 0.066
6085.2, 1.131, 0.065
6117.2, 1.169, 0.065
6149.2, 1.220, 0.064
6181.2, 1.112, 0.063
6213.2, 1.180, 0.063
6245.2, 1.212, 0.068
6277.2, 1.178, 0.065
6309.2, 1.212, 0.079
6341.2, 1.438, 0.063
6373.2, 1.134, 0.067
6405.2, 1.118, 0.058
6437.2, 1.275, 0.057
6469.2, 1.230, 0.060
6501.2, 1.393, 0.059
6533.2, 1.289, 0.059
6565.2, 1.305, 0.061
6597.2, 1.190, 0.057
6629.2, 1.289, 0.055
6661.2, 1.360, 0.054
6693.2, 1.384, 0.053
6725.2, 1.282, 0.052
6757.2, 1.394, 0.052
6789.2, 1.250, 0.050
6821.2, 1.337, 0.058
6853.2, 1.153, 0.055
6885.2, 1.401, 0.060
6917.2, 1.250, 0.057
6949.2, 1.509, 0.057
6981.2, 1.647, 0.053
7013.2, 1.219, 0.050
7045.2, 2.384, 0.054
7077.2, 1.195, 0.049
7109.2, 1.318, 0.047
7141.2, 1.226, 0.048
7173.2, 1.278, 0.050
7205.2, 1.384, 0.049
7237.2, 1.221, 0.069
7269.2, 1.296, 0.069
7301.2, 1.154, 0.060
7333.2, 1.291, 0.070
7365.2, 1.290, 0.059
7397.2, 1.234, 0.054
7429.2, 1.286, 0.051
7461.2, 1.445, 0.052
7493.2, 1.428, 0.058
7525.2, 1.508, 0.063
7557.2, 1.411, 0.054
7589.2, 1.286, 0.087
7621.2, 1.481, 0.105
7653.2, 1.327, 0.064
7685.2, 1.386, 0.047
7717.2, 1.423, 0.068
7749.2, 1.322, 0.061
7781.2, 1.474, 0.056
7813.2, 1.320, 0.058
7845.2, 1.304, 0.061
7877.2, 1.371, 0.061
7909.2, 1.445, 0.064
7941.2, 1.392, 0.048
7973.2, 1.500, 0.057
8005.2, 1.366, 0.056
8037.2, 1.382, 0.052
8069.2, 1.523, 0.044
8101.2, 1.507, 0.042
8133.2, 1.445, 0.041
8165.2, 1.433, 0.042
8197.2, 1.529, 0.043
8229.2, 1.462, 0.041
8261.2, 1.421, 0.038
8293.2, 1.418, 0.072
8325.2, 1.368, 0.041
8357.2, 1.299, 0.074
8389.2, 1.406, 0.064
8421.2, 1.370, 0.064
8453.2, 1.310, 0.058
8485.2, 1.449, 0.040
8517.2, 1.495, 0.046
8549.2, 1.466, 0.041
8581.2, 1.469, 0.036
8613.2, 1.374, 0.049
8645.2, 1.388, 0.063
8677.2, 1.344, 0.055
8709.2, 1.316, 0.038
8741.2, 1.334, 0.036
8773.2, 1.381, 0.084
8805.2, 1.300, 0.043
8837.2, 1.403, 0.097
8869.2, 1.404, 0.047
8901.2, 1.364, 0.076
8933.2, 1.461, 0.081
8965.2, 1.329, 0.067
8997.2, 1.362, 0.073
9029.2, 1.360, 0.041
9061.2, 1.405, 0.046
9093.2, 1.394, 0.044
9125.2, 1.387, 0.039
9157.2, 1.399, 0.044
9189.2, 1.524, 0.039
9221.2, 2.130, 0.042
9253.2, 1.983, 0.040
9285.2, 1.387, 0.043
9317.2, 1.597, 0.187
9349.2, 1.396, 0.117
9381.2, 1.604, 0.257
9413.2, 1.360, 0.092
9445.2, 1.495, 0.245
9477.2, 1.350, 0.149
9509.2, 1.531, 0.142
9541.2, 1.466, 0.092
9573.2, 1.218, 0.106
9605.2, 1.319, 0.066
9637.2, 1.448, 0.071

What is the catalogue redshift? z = 0.405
